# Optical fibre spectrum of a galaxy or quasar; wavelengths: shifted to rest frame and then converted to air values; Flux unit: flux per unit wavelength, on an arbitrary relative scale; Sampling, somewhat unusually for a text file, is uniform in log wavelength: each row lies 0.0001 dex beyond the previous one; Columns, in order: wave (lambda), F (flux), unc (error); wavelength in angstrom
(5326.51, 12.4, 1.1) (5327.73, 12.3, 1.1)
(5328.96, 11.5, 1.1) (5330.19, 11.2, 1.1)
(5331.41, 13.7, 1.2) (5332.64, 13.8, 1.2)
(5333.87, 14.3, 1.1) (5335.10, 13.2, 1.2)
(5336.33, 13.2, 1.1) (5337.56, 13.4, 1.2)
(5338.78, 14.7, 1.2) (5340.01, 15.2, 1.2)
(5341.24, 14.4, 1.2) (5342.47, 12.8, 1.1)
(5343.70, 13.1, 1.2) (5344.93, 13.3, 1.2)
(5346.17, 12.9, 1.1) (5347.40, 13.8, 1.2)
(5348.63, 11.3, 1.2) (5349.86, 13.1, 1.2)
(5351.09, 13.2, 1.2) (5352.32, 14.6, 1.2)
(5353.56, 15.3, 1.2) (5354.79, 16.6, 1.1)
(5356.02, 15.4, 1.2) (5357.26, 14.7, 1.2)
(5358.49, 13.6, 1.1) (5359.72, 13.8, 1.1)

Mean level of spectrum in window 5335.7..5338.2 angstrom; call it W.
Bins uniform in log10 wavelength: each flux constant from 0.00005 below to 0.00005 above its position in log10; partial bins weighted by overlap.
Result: 13.4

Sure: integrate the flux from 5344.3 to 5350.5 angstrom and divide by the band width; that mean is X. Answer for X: 12.9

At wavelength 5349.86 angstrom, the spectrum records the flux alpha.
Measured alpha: 13.1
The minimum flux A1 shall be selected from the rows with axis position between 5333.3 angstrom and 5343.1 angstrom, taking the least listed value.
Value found 12.8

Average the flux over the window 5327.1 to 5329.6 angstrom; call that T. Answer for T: 11.9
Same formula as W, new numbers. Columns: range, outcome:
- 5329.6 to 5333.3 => 12.9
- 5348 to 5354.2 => 13.5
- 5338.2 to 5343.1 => 14.3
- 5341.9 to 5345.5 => 13.1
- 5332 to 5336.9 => 13.6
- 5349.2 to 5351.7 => 13.1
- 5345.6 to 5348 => 13.4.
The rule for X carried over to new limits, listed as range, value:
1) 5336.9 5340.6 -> 14.4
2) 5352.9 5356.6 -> 15.8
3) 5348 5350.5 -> 12.2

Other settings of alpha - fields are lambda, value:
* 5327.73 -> 12.3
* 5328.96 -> 11.5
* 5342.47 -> 12.8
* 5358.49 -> 13.6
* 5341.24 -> 14.4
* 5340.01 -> 15.2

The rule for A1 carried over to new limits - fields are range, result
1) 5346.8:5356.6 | 11.3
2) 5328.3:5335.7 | 11.2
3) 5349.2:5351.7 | 13.1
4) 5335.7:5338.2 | 13.2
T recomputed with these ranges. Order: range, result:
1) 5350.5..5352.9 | 13.9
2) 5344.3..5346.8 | 13.1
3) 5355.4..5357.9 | 15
